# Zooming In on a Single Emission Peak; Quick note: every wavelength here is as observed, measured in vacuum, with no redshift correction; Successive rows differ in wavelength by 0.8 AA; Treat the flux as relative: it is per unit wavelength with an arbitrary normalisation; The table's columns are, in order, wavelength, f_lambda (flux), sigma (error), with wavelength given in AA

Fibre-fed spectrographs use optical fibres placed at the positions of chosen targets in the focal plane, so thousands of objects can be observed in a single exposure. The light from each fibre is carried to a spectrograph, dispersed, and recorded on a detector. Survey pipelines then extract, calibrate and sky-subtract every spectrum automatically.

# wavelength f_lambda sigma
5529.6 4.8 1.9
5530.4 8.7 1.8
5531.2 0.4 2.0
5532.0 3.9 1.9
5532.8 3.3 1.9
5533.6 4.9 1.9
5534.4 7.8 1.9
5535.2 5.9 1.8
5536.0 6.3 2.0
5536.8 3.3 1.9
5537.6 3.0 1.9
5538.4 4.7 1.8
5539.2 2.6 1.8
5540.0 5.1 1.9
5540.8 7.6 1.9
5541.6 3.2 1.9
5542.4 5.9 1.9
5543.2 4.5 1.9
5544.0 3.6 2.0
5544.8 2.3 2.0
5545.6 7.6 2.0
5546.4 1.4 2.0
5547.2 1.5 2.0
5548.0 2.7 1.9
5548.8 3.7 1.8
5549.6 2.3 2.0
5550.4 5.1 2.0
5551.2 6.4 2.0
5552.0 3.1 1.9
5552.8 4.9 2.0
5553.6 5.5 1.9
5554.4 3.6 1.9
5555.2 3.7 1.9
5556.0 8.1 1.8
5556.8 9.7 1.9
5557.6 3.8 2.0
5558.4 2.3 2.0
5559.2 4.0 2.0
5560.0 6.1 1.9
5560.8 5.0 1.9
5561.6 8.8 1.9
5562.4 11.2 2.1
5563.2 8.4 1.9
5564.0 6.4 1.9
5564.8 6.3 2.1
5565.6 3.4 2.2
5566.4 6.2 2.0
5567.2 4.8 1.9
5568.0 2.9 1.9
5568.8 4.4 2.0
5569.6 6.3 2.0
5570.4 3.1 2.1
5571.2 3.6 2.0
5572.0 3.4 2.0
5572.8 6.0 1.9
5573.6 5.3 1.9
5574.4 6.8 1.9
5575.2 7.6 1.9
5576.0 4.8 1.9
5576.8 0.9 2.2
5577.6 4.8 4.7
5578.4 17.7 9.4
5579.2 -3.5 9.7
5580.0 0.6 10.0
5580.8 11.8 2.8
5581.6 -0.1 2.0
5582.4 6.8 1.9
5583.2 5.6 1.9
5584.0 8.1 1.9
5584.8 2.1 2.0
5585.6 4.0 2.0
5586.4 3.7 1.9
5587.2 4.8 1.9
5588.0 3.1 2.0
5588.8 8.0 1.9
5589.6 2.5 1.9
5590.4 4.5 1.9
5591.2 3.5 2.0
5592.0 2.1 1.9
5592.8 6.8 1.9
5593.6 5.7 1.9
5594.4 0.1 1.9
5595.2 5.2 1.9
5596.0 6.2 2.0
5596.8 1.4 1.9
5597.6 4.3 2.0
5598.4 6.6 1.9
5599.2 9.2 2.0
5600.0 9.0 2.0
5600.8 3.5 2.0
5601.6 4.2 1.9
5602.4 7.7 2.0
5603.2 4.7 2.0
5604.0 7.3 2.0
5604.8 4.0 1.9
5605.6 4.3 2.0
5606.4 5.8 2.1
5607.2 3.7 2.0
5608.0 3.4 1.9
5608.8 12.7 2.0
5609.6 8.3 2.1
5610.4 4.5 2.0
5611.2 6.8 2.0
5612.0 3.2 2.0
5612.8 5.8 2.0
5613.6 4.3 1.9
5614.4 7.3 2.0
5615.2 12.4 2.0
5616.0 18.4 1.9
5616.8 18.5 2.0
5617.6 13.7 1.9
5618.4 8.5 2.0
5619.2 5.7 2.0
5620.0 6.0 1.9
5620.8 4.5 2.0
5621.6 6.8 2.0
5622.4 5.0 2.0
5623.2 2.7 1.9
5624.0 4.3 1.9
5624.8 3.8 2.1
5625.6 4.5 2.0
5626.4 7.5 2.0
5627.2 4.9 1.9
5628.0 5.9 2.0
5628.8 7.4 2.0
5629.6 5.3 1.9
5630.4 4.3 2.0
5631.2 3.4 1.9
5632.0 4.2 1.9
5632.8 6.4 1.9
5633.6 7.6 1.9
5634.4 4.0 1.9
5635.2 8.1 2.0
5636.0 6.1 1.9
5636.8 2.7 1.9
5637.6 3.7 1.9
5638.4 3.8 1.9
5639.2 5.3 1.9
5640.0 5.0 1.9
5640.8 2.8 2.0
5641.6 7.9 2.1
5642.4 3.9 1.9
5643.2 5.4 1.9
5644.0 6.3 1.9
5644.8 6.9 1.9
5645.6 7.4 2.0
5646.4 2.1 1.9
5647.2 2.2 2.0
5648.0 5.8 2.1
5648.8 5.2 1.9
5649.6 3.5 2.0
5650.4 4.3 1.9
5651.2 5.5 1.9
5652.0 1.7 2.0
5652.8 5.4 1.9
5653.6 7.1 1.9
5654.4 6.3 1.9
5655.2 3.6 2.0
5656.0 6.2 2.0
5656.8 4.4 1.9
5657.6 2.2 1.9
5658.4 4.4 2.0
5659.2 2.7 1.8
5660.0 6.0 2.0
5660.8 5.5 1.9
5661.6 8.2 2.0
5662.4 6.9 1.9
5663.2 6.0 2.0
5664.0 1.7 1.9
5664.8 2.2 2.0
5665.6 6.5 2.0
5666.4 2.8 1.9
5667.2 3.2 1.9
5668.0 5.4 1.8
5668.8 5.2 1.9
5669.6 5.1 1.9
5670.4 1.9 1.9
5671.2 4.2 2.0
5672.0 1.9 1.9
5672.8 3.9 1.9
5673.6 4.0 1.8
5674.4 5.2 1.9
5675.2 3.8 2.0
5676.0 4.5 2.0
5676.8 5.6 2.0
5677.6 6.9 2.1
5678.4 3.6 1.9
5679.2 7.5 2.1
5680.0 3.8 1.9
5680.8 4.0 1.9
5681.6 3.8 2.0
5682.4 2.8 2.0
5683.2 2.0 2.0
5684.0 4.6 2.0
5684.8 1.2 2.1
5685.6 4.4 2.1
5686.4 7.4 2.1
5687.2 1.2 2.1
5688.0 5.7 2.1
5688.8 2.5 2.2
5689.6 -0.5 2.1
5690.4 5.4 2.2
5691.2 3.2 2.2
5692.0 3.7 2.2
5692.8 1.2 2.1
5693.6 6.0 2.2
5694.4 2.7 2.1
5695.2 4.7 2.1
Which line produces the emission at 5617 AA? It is [O III] 5007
